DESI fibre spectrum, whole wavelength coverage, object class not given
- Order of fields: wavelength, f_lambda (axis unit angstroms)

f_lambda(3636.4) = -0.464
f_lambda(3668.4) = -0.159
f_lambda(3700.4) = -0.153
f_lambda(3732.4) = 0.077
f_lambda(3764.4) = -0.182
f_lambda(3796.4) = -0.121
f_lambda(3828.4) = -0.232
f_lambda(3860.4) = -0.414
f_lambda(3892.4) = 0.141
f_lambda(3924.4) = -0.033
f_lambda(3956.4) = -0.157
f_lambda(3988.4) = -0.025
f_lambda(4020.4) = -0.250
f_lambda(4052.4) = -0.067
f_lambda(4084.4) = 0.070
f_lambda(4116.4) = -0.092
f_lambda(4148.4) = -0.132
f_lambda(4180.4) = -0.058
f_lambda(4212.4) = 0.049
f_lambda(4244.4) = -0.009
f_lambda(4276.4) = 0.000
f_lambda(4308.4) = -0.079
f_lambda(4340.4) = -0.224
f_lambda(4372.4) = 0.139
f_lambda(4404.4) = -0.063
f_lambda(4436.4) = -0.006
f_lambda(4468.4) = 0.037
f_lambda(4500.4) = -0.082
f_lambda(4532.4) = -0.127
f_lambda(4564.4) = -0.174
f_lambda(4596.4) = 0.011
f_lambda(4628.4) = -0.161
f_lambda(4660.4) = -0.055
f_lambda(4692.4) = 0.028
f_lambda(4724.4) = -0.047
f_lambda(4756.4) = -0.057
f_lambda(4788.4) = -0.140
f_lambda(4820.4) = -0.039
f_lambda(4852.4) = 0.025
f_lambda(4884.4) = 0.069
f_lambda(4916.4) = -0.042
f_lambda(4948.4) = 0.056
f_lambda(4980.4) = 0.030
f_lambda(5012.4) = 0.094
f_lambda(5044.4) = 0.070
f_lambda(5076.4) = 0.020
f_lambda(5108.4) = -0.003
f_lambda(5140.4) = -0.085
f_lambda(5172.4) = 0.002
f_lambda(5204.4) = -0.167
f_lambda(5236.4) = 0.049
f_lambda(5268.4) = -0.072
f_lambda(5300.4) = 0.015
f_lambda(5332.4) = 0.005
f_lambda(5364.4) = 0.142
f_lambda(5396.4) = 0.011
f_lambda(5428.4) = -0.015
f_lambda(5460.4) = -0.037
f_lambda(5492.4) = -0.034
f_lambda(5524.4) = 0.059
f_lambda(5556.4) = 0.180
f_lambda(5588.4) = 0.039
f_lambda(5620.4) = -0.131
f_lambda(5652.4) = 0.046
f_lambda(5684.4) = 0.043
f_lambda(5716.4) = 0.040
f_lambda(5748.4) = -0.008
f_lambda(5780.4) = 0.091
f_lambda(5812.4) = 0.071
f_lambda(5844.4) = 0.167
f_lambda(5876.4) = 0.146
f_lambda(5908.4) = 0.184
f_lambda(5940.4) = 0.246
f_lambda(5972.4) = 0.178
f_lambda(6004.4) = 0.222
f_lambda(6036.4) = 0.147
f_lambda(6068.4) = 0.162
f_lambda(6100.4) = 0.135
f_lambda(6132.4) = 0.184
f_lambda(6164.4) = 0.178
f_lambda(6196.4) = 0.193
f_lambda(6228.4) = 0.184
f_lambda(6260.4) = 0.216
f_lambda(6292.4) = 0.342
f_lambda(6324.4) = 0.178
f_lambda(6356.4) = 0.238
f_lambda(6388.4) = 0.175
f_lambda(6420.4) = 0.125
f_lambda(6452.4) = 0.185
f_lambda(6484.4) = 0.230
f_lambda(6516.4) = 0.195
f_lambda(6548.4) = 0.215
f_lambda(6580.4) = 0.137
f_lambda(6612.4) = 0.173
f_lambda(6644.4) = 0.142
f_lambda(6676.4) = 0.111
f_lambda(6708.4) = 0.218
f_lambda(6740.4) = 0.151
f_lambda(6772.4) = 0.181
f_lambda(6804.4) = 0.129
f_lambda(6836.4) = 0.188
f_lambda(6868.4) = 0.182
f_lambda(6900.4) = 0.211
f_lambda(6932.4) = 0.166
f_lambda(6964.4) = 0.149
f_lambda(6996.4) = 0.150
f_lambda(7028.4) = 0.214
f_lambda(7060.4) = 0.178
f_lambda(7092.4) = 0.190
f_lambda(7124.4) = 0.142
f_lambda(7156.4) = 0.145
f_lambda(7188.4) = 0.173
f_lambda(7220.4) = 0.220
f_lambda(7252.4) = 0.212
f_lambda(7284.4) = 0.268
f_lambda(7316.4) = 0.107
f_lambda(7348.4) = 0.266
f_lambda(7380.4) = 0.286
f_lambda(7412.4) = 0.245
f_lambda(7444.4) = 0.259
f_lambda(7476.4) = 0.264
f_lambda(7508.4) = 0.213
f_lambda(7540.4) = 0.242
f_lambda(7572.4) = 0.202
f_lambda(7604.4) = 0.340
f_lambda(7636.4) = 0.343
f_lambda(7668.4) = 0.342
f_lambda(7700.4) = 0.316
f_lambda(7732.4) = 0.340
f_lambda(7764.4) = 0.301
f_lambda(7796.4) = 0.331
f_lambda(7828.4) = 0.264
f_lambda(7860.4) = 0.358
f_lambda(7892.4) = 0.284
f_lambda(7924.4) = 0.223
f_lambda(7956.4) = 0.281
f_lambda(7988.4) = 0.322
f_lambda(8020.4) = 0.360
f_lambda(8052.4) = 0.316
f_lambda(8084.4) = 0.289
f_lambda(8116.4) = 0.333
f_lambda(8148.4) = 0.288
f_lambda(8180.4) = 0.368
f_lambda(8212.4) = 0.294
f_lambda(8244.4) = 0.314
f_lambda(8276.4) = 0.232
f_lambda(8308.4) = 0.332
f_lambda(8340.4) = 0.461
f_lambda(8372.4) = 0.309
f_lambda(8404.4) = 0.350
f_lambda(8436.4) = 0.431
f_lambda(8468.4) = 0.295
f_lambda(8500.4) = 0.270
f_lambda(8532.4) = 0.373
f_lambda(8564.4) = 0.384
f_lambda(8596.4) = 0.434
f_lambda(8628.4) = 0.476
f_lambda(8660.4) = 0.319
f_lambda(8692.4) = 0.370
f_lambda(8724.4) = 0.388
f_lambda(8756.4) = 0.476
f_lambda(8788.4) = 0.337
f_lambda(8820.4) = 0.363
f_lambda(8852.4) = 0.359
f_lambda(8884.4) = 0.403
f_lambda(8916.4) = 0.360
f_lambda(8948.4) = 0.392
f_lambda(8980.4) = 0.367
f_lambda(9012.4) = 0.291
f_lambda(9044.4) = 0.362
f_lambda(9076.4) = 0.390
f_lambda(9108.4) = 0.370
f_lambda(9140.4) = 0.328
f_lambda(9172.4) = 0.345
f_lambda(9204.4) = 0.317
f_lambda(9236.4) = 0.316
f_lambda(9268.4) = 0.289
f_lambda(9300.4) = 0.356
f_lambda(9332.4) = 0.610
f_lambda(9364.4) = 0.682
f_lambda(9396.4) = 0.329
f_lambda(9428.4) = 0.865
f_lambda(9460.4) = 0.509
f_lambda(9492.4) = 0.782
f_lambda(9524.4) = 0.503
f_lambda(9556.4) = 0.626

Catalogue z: 0.908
